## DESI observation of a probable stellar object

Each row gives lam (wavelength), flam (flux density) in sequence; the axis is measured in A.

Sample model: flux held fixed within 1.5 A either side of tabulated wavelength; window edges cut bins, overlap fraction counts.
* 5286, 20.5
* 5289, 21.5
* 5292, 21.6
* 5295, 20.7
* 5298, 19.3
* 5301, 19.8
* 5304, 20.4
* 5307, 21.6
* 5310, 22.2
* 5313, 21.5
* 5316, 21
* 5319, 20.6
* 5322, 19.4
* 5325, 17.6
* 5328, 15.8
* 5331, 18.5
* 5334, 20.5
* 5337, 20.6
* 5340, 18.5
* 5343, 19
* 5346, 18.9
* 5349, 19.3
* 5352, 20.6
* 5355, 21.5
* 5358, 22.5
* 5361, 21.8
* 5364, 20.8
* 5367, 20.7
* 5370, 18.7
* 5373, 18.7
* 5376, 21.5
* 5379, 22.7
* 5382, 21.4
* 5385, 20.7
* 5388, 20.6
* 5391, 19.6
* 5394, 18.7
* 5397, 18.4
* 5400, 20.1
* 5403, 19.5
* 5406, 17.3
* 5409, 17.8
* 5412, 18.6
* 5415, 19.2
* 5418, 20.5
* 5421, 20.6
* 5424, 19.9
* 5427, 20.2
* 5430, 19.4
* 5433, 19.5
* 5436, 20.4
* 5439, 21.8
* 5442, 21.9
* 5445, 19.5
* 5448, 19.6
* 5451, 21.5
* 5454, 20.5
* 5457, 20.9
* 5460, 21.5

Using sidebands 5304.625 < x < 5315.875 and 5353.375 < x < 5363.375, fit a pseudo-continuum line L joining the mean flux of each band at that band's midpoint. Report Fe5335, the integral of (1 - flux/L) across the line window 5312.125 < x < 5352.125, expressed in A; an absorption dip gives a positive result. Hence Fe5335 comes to 4.3 A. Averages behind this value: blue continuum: 21.6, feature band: 19.3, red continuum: 21.8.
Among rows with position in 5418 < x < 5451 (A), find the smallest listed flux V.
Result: 19.4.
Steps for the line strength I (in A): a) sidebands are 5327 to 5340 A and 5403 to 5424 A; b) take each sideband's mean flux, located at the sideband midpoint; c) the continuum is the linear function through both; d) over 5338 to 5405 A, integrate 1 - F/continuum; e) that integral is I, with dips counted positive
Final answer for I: -4.1 A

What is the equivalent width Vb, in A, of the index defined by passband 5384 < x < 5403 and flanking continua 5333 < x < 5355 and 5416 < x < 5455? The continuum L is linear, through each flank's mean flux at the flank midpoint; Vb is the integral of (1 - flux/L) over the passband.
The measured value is 0.4 A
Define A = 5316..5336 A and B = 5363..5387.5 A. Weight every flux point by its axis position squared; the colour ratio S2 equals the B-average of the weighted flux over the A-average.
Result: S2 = 1.11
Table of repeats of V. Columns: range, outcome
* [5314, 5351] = 15.8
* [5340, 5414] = 17.3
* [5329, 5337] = 18.5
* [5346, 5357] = 18.9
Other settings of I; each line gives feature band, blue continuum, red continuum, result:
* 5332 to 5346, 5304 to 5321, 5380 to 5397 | 0.88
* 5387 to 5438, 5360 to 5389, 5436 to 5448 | 3.28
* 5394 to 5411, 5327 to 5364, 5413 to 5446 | 1.27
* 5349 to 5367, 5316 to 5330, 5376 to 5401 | -1.51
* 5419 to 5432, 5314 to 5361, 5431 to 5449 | 0.20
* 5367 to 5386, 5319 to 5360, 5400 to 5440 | -1.05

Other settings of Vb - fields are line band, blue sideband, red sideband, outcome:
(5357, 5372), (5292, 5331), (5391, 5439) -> -0.81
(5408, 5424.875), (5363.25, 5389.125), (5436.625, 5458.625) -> 1.03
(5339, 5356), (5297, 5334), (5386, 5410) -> -0.06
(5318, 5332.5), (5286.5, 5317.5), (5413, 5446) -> 1.75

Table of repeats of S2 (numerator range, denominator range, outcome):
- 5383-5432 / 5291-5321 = 0.97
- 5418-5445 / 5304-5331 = 1.07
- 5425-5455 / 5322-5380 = 1.06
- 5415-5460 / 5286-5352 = 1.07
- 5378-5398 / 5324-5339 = 1.11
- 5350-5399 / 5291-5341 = 1.05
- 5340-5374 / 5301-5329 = 1.02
